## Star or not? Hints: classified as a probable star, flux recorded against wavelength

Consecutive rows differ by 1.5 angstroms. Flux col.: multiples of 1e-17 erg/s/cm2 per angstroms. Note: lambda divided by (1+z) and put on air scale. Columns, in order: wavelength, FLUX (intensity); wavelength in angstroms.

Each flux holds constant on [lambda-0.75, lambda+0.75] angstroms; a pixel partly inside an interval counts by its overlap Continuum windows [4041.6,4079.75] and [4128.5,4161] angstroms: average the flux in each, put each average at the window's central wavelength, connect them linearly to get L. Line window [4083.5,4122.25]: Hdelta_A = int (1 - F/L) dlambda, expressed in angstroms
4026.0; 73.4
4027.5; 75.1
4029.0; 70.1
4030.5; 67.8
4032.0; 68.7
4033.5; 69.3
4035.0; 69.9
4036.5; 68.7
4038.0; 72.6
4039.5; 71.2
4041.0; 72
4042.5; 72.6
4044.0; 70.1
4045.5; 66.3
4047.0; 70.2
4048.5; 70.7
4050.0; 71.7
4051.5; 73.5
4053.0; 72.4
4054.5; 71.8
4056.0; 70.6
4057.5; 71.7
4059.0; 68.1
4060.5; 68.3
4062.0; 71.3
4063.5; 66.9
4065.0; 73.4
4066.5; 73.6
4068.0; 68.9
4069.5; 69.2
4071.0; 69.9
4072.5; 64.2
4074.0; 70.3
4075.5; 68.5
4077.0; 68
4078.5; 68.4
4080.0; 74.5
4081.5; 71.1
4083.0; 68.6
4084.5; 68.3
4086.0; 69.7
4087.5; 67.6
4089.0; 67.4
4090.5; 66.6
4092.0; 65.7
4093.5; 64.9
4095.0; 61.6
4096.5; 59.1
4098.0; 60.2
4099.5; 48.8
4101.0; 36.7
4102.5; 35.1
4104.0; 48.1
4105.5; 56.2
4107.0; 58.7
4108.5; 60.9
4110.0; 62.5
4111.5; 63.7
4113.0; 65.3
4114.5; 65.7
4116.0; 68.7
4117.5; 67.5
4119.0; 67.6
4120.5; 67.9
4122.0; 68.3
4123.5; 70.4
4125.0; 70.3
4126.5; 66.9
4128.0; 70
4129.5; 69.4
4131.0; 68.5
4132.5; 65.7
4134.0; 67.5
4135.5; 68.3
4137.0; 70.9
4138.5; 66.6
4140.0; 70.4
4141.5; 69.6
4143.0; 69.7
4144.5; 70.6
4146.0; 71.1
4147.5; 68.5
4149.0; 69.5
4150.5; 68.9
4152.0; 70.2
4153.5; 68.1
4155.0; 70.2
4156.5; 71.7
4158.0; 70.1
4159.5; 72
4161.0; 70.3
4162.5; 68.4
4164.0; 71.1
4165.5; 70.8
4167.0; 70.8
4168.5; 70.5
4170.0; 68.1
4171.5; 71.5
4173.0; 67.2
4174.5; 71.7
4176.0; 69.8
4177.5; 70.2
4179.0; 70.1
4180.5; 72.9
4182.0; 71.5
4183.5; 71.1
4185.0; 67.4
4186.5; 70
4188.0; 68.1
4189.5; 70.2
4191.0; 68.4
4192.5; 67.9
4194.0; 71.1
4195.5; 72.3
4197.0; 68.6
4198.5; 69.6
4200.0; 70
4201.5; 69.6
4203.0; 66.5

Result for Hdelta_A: 4.7 angstroms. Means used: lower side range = 70.1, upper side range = 69.4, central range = 61.2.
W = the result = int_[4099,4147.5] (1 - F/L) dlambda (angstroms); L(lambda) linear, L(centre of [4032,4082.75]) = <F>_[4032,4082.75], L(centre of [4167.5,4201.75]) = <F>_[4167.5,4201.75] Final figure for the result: 4.11 angstroms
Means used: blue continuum 70.3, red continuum 69.9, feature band 64.1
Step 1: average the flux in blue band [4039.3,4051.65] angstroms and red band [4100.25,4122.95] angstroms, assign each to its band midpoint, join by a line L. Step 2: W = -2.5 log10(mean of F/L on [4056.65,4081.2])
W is -0.05 mag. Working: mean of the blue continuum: 70.8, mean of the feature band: 69.7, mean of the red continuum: 59.6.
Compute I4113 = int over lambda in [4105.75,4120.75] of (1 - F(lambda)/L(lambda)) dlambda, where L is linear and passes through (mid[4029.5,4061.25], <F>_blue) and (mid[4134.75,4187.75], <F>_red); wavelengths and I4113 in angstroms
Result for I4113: 1.2 angstroms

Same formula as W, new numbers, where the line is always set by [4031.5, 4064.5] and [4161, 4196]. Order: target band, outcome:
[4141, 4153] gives 0.01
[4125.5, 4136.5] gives 0.03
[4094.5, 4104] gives 0.37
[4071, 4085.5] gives 0.02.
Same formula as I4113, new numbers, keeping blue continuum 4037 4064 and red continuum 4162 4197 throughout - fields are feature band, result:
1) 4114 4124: 0.3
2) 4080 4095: 0.6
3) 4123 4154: 0.5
